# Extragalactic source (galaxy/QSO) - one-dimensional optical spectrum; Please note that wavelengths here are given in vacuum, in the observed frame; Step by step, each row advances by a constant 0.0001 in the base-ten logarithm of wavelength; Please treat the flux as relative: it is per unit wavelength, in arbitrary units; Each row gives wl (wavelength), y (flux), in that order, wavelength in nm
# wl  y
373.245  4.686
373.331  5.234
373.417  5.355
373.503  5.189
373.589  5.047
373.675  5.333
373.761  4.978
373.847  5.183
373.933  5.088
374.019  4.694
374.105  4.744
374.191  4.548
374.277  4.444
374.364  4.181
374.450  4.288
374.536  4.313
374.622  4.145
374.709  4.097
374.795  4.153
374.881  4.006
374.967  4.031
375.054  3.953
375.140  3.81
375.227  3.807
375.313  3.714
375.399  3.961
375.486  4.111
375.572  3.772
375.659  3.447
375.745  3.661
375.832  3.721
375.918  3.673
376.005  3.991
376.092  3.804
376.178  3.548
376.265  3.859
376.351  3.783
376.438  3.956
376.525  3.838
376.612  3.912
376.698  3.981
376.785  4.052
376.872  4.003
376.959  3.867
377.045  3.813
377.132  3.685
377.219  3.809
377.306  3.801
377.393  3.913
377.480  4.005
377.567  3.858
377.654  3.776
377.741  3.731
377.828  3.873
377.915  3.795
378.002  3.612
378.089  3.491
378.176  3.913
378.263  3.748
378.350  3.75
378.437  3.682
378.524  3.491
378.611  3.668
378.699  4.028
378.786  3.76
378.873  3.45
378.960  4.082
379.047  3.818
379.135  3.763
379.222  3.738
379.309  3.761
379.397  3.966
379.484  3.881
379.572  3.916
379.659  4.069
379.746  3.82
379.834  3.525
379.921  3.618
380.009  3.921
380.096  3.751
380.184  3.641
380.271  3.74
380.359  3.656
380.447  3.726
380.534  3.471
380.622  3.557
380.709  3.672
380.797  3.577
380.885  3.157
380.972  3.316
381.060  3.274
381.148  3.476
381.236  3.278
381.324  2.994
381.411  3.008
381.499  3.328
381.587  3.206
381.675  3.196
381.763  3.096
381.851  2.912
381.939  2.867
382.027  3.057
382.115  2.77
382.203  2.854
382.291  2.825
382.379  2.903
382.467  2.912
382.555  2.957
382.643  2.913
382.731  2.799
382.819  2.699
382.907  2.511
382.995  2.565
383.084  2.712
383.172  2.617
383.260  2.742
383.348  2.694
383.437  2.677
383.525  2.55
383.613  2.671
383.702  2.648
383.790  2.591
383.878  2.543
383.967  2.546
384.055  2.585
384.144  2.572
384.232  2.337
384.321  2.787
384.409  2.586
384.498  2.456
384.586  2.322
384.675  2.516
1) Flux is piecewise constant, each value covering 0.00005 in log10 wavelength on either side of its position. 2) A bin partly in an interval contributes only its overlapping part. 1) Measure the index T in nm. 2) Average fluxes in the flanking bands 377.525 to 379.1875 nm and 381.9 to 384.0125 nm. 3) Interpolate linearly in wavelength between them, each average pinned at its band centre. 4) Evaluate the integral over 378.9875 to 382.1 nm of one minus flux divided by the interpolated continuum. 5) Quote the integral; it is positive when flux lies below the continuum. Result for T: -0.22 nm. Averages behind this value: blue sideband 3.75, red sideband 2.73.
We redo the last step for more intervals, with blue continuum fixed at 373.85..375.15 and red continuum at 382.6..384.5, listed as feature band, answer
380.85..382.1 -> -0.05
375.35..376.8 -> 0.08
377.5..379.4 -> -0.09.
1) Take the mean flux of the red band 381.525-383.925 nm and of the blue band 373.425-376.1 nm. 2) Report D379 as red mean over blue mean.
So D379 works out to 0.65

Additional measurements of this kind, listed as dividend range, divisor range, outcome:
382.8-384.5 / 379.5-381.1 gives 0.72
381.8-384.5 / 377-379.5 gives 0.72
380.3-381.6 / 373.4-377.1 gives 0.81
